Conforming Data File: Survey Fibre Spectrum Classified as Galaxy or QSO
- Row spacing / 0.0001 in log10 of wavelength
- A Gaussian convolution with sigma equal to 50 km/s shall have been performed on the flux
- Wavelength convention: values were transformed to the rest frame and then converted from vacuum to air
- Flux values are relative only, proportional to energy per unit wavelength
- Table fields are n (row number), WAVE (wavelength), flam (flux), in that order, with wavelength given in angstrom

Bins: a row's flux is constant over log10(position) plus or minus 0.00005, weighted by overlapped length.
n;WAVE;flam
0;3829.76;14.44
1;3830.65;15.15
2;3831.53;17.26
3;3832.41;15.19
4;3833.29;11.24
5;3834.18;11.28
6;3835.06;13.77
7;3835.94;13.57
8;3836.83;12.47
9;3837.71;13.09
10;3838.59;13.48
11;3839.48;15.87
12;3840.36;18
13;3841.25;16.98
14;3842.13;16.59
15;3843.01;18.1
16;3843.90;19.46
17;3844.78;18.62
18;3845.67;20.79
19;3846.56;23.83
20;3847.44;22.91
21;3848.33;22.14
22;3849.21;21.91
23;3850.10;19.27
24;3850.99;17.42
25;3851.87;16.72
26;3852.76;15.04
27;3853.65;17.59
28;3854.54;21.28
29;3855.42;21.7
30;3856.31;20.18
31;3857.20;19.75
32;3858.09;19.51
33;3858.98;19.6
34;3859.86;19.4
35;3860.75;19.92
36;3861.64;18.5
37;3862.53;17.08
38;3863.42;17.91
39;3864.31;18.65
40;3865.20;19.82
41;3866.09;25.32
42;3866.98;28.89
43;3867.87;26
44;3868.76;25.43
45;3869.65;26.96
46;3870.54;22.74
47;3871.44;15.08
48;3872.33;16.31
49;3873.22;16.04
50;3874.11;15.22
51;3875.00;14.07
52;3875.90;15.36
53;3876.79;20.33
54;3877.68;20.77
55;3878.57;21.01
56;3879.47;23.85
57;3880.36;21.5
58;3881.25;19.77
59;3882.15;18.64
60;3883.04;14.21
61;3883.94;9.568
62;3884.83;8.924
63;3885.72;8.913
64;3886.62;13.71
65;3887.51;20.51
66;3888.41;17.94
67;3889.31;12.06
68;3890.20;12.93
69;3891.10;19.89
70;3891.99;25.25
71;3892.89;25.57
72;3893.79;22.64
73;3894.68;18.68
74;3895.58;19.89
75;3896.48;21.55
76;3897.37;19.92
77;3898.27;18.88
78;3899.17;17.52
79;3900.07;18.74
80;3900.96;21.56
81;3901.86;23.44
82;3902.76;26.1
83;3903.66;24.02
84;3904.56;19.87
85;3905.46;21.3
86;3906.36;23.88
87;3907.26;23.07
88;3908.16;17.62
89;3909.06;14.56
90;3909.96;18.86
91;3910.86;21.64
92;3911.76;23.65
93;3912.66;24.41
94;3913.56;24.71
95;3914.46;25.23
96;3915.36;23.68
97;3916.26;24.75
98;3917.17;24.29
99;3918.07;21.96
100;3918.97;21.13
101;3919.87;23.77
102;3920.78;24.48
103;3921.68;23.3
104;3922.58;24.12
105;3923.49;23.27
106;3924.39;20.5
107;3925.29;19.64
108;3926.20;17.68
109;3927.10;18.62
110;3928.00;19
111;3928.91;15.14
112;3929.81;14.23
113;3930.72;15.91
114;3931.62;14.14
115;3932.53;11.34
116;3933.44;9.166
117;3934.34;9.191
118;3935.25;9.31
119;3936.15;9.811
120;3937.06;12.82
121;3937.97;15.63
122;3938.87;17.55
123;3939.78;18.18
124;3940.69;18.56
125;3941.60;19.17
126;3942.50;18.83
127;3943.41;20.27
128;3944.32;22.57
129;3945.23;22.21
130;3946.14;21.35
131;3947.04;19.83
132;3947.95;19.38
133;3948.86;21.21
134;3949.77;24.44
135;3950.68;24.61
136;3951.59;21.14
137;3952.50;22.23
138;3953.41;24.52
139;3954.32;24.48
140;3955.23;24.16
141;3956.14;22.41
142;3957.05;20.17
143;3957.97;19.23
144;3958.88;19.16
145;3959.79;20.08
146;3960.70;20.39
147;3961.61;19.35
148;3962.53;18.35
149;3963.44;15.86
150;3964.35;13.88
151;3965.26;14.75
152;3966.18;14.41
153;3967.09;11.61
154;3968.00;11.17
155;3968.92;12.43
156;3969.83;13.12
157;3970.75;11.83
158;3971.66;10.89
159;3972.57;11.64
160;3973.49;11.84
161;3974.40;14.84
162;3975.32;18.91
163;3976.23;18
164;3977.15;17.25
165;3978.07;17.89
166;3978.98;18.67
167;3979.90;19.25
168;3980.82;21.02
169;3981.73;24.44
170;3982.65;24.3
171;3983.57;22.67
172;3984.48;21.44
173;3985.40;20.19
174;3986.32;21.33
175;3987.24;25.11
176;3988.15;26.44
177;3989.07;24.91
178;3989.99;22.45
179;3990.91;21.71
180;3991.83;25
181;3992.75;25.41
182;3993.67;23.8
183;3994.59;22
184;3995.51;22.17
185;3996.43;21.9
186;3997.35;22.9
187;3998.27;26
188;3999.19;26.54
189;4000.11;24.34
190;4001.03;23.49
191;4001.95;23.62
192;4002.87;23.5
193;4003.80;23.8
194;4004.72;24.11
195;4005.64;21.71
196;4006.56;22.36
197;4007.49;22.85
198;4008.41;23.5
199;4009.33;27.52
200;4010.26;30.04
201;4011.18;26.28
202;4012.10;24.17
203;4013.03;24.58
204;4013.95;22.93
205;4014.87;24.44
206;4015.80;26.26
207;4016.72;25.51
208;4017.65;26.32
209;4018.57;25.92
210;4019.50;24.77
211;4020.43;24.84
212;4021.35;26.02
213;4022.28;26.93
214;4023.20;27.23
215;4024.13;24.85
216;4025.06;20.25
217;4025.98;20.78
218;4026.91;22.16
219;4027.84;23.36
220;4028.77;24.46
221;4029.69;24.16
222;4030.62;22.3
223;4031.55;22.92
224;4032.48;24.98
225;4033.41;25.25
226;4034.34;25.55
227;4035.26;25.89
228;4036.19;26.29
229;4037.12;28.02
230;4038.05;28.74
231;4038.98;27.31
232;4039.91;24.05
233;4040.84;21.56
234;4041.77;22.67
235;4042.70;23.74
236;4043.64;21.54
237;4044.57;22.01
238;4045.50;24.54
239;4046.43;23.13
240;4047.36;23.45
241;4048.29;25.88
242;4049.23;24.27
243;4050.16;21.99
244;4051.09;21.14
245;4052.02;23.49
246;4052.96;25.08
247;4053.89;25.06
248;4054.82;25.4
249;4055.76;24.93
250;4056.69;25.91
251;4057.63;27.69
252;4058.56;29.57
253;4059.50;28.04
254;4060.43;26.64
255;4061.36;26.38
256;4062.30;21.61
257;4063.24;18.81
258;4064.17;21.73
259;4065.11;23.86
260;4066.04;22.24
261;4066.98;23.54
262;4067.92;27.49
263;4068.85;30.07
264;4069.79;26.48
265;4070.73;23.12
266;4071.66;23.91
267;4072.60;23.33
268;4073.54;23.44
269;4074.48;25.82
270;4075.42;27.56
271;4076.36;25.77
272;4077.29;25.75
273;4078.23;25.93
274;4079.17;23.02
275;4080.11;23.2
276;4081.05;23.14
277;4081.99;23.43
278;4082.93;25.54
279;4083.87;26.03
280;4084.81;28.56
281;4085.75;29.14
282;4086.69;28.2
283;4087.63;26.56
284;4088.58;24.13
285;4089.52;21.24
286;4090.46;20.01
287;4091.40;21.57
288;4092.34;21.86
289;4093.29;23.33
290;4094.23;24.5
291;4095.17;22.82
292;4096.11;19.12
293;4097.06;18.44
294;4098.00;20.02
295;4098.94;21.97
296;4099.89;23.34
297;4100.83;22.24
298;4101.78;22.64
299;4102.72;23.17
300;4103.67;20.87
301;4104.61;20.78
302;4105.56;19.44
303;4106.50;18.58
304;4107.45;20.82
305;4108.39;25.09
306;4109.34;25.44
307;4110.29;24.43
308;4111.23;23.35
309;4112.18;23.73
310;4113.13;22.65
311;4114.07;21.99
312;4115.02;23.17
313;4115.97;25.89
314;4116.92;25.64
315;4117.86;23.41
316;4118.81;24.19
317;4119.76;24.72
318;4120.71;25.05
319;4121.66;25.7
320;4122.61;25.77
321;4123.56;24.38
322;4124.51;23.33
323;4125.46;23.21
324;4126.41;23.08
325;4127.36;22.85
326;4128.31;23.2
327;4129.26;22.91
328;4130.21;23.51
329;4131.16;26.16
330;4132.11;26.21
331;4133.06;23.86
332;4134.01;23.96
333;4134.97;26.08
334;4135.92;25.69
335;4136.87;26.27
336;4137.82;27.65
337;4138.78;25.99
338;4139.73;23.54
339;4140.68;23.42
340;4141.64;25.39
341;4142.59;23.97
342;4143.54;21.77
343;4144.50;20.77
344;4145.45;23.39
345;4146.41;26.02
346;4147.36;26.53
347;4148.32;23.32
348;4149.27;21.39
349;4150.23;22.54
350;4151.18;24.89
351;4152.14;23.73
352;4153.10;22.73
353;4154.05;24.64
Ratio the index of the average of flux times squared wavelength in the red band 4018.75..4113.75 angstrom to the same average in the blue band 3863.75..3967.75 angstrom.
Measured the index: 1.3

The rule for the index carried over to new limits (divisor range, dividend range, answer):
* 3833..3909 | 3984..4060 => 1.39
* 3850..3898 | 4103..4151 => 1.43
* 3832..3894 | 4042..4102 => 1.46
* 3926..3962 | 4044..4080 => 1.42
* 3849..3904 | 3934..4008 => 1.08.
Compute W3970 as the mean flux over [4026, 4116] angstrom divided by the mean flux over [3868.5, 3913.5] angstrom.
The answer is 1.24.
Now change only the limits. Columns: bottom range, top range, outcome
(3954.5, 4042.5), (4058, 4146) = 1.09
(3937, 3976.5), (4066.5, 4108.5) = 1.30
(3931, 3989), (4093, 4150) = 1.30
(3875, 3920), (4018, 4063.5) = 1.23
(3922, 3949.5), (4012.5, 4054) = 1.40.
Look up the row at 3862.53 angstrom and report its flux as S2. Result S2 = 17.08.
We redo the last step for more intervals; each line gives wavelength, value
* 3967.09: 11.61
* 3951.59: 21.14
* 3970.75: 11.83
